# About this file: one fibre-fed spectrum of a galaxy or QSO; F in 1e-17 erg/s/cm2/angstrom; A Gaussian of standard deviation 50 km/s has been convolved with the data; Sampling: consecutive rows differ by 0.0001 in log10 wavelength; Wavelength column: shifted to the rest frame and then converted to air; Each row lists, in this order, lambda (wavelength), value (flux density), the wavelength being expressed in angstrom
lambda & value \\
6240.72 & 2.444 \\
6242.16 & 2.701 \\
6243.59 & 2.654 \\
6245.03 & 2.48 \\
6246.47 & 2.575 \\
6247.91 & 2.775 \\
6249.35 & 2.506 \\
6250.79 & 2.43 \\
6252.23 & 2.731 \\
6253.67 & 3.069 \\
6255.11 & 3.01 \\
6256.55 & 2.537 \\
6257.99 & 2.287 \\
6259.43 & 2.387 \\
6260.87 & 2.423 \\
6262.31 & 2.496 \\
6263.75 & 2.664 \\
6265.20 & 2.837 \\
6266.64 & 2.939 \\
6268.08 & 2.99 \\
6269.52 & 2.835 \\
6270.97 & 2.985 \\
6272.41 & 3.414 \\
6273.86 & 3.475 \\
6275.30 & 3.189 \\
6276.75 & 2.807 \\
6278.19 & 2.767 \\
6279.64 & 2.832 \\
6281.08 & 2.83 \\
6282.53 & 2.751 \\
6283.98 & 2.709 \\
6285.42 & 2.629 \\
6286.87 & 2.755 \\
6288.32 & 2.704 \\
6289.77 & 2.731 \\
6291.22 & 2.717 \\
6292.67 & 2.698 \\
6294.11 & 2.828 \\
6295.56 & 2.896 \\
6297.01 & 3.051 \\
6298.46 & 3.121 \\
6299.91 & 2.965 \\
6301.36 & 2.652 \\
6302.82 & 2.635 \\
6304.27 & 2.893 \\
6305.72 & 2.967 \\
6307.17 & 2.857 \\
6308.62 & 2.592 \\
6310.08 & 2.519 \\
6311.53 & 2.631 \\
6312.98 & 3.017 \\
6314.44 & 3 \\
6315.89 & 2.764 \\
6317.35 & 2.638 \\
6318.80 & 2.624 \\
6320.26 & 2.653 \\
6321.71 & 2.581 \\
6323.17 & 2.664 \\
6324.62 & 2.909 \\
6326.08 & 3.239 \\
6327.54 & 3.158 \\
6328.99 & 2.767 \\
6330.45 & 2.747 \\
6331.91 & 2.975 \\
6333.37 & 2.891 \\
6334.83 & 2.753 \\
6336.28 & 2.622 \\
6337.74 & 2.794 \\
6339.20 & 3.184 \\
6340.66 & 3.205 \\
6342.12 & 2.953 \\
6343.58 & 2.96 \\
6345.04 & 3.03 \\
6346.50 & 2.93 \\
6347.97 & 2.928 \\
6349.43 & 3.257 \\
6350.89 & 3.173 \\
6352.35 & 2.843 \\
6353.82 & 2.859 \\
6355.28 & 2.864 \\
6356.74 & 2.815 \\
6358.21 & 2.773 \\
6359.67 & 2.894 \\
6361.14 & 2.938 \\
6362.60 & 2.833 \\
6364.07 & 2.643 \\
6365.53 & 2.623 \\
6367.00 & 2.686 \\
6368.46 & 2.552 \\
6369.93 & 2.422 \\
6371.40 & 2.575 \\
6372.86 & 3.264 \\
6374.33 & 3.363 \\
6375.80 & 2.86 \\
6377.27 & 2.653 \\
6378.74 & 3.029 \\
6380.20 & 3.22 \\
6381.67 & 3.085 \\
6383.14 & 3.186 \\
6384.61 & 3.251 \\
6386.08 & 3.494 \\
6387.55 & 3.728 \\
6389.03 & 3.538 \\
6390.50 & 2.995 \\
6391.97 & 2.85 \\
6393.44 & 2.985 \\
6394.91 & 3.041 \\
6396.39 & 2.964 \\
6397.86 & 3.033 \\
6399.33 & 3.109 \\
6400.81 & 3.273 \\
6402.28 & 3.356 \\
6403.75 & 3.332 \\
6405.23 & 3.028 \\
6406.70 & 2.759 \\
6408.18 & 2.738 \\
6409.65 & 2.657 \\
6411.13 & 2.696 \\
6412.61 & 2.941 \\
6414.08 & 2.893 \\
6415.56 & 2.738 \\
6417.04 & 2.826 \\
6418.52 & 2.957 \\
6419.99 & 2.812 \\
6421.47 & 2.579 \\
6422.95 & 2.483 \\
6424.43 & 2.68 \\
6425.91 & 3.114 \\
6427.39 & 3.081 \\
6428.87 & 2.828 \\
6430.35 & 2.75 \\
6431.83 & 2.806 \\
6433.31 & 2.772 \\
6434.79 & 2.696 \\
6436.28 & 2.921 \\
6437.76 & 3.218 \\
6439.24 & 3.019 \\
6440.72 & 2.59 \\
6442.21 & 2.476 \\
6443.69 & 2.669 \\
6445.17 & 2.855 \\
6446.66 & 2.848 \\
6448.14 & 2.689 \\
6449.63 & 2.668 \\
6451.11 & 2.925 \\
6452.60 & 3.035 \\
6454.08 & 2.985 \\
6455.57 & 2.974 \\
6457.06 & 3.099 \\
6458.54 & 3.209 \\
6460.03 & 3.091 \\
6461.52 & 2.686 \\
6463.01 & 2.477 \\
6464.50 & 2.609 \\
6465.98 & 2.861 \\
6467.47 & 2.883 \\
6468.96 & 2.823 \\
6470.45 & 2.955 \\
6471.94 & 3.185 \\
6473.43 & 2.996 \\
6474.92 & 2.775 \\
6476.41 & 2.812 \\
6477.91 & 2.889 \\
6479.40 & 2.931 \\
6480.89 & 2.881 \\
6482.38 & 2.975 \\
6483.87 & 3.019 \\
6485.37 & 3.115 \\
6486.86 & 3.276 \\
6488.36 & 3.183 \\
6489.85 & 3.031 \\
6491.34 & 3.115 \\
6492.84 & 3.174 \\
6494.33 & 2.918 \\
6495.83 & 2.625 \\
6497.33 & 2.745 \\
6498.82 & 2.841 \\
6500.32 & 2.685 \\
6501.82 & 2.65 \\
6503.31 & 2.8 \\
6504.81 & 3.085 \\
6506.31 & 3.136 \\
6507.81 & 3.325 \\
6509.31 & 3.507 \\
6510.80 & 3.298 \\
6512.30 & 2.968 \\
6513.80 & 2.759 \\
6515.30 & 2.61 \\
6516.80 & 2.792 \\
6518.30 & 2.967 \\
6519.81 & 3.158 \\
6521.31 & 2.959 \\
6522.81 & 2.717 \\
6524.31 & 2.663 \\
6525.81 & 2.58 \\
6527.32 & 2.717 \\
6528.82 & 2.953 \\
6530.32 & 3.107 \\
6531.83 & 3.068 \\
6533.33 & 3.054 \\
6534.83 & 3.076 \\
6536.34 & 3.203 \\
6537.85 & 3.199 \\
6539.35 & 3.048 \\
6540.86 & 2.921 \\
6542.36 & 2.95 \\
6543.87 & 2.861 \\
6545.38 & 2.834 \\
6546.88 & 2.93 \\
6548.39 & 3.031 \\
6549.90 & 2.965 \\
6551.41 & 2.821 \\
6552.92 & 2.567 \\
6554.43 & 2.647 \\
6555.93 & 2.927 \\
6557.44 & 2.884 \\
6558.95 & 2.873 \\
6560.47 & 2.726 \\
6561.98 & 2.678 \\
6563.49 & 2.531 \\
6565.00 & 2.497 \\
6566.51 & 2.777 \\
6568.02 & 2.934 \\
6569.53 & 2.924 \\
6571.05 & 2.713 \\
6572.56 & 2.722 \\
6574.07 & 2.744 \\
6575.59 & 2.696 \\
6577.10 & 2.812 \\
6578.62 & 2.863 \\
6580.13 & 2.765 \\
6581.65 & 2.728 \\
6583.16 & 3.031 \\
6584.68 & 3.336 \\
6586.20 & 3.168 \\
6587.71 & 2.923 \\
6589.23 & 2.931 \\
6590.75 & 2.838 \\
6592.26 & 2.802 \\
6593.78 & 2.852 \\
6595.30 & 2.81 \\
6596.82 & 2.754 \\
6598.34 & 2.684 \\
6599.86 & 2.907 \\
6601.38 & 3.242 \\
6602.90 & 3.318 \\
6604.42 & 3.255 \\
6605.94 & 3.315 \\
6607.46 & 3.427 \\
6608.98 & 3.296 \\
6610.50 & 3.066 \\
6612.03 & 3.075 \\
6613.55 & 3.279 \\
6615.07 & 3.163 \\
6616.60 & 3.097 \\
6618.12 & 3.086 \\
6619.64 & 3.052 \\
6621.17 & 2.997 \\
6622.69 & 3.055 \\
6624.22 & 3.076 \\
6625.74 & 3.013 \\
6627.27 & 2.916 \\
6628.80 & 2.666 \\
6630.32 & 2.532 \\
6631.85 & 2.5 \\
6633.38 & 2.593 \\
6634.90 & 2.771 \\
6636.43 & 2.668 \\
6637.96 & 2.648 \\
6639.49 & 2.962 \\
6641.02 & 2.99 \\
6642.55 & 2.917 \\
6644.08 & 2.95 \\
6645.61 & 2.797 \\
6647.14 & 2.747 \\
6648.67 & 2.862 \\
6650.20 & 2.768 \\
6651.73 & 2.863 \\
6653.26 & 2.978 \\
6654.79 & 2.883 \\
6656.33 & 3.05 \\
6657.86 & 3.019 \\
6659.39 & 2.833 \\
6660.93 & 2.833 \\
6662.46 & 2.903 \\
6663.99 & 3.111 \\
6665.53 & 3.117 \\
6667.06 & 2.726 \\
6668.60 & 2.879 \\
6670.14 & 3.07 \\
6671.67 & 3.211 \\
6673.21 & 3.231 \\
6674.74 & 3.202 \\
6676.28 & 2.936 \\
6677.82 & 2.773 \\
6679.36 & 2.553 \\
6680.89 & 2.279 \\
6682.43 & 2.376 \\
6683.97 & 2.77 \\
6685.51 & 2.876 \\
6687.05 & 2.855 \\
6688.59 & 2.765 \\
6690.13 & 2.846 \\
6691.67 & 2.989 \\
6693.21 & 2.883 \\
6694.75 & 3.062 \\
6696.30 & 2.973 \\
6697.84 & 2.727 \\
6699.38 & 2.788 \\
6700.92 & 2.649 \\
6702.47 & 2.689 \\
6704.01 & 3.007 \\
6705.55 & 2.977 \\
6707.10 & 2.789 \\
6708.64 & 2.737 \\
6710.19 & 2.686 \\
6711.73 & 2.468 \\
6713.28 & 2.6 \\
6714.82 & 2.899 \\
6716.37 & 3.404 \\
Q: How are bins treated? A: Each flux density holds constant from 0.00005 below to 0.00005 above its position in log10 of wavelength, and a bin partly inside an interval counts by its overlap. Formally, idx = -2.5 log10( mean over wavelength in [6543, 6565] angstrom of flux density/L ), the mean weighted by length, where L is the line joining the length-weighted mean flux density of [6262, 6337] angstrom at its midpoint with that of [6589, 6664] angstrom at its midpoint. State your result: 0.05 mag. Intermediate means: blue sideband 2.84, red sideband 2.94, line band 2.79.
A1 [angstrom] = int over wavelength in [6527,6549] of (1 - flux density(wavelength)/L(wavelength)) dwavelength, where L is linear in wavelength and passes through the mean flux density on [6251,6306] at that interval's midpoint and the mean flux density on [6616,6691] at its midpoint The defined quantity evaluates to -1.1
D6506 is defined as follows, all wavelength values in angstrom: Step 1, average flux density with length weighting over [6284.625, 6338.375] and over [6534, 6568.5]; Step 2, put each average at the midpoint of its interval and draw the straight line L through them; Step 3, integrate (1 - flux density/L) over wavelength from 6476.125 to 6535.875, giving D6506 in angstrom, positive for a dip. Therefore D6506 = -2.18 angstrom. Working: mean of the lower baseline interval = 2.8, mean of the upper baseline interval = 2.86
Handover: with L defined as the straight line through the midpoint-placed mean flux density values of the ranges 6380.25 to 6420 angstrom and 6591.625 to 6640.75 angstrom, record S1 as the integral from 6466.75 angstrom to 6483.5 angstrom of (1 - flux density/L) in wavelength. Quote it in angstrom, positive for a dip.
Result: 0.6 angstrom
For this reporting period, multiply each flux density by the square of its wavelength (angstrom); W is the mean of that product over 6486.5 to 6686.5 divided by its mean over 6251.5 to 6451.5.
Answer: 1.09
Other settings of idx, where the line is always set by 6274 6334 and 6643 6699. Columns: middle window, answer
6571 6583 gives 0.035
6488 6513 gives -0.056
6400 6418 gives -0.037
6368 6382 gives -0.028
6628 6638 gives 0.098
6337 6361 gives -0.051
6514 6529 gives 0.020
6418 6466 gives 0.004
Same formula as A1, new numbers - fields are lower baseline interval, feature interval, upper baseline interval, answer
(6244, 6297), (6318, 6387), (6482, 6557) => -1.9 angstrom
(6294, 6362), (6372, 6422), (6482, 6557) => -2.3 angstrom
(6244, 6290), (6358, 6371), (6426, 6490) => 0.6 angstrom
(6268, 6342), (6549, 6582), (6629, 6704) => 0.9 angstrom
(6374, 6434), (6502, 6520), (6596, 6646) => -0.2 angstrom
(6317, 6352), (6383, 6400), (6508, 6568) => -1.6 angstrom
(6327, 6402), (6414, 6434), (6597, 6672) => 1.1 angstrom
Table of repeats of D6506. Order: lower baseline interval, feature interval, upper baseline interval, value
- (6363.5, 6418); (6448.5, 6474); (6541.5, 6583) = 0.0 angstrom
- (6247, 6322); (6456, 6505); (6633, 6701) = -1.6 angstrom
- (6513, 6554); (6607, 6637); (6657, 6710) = -0.9 angstrom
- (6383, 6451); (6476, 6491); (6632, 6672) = -0.5 angstrom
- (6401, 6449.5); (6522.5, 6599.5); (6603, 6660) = 1.5 angstrom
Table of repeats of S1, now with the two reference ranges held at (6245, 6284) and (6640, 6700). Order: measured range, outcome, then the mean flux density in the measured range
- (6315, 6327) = 0.1 angstrom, 2.77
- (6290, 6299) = -0.3 angstrom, 2.87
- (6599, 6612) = -1.6 angstrom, 3.22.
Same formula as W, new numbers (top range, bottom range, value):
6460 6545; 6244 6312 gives 1.14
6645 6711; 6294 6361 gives 1.11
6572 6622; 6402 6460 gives 1.10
